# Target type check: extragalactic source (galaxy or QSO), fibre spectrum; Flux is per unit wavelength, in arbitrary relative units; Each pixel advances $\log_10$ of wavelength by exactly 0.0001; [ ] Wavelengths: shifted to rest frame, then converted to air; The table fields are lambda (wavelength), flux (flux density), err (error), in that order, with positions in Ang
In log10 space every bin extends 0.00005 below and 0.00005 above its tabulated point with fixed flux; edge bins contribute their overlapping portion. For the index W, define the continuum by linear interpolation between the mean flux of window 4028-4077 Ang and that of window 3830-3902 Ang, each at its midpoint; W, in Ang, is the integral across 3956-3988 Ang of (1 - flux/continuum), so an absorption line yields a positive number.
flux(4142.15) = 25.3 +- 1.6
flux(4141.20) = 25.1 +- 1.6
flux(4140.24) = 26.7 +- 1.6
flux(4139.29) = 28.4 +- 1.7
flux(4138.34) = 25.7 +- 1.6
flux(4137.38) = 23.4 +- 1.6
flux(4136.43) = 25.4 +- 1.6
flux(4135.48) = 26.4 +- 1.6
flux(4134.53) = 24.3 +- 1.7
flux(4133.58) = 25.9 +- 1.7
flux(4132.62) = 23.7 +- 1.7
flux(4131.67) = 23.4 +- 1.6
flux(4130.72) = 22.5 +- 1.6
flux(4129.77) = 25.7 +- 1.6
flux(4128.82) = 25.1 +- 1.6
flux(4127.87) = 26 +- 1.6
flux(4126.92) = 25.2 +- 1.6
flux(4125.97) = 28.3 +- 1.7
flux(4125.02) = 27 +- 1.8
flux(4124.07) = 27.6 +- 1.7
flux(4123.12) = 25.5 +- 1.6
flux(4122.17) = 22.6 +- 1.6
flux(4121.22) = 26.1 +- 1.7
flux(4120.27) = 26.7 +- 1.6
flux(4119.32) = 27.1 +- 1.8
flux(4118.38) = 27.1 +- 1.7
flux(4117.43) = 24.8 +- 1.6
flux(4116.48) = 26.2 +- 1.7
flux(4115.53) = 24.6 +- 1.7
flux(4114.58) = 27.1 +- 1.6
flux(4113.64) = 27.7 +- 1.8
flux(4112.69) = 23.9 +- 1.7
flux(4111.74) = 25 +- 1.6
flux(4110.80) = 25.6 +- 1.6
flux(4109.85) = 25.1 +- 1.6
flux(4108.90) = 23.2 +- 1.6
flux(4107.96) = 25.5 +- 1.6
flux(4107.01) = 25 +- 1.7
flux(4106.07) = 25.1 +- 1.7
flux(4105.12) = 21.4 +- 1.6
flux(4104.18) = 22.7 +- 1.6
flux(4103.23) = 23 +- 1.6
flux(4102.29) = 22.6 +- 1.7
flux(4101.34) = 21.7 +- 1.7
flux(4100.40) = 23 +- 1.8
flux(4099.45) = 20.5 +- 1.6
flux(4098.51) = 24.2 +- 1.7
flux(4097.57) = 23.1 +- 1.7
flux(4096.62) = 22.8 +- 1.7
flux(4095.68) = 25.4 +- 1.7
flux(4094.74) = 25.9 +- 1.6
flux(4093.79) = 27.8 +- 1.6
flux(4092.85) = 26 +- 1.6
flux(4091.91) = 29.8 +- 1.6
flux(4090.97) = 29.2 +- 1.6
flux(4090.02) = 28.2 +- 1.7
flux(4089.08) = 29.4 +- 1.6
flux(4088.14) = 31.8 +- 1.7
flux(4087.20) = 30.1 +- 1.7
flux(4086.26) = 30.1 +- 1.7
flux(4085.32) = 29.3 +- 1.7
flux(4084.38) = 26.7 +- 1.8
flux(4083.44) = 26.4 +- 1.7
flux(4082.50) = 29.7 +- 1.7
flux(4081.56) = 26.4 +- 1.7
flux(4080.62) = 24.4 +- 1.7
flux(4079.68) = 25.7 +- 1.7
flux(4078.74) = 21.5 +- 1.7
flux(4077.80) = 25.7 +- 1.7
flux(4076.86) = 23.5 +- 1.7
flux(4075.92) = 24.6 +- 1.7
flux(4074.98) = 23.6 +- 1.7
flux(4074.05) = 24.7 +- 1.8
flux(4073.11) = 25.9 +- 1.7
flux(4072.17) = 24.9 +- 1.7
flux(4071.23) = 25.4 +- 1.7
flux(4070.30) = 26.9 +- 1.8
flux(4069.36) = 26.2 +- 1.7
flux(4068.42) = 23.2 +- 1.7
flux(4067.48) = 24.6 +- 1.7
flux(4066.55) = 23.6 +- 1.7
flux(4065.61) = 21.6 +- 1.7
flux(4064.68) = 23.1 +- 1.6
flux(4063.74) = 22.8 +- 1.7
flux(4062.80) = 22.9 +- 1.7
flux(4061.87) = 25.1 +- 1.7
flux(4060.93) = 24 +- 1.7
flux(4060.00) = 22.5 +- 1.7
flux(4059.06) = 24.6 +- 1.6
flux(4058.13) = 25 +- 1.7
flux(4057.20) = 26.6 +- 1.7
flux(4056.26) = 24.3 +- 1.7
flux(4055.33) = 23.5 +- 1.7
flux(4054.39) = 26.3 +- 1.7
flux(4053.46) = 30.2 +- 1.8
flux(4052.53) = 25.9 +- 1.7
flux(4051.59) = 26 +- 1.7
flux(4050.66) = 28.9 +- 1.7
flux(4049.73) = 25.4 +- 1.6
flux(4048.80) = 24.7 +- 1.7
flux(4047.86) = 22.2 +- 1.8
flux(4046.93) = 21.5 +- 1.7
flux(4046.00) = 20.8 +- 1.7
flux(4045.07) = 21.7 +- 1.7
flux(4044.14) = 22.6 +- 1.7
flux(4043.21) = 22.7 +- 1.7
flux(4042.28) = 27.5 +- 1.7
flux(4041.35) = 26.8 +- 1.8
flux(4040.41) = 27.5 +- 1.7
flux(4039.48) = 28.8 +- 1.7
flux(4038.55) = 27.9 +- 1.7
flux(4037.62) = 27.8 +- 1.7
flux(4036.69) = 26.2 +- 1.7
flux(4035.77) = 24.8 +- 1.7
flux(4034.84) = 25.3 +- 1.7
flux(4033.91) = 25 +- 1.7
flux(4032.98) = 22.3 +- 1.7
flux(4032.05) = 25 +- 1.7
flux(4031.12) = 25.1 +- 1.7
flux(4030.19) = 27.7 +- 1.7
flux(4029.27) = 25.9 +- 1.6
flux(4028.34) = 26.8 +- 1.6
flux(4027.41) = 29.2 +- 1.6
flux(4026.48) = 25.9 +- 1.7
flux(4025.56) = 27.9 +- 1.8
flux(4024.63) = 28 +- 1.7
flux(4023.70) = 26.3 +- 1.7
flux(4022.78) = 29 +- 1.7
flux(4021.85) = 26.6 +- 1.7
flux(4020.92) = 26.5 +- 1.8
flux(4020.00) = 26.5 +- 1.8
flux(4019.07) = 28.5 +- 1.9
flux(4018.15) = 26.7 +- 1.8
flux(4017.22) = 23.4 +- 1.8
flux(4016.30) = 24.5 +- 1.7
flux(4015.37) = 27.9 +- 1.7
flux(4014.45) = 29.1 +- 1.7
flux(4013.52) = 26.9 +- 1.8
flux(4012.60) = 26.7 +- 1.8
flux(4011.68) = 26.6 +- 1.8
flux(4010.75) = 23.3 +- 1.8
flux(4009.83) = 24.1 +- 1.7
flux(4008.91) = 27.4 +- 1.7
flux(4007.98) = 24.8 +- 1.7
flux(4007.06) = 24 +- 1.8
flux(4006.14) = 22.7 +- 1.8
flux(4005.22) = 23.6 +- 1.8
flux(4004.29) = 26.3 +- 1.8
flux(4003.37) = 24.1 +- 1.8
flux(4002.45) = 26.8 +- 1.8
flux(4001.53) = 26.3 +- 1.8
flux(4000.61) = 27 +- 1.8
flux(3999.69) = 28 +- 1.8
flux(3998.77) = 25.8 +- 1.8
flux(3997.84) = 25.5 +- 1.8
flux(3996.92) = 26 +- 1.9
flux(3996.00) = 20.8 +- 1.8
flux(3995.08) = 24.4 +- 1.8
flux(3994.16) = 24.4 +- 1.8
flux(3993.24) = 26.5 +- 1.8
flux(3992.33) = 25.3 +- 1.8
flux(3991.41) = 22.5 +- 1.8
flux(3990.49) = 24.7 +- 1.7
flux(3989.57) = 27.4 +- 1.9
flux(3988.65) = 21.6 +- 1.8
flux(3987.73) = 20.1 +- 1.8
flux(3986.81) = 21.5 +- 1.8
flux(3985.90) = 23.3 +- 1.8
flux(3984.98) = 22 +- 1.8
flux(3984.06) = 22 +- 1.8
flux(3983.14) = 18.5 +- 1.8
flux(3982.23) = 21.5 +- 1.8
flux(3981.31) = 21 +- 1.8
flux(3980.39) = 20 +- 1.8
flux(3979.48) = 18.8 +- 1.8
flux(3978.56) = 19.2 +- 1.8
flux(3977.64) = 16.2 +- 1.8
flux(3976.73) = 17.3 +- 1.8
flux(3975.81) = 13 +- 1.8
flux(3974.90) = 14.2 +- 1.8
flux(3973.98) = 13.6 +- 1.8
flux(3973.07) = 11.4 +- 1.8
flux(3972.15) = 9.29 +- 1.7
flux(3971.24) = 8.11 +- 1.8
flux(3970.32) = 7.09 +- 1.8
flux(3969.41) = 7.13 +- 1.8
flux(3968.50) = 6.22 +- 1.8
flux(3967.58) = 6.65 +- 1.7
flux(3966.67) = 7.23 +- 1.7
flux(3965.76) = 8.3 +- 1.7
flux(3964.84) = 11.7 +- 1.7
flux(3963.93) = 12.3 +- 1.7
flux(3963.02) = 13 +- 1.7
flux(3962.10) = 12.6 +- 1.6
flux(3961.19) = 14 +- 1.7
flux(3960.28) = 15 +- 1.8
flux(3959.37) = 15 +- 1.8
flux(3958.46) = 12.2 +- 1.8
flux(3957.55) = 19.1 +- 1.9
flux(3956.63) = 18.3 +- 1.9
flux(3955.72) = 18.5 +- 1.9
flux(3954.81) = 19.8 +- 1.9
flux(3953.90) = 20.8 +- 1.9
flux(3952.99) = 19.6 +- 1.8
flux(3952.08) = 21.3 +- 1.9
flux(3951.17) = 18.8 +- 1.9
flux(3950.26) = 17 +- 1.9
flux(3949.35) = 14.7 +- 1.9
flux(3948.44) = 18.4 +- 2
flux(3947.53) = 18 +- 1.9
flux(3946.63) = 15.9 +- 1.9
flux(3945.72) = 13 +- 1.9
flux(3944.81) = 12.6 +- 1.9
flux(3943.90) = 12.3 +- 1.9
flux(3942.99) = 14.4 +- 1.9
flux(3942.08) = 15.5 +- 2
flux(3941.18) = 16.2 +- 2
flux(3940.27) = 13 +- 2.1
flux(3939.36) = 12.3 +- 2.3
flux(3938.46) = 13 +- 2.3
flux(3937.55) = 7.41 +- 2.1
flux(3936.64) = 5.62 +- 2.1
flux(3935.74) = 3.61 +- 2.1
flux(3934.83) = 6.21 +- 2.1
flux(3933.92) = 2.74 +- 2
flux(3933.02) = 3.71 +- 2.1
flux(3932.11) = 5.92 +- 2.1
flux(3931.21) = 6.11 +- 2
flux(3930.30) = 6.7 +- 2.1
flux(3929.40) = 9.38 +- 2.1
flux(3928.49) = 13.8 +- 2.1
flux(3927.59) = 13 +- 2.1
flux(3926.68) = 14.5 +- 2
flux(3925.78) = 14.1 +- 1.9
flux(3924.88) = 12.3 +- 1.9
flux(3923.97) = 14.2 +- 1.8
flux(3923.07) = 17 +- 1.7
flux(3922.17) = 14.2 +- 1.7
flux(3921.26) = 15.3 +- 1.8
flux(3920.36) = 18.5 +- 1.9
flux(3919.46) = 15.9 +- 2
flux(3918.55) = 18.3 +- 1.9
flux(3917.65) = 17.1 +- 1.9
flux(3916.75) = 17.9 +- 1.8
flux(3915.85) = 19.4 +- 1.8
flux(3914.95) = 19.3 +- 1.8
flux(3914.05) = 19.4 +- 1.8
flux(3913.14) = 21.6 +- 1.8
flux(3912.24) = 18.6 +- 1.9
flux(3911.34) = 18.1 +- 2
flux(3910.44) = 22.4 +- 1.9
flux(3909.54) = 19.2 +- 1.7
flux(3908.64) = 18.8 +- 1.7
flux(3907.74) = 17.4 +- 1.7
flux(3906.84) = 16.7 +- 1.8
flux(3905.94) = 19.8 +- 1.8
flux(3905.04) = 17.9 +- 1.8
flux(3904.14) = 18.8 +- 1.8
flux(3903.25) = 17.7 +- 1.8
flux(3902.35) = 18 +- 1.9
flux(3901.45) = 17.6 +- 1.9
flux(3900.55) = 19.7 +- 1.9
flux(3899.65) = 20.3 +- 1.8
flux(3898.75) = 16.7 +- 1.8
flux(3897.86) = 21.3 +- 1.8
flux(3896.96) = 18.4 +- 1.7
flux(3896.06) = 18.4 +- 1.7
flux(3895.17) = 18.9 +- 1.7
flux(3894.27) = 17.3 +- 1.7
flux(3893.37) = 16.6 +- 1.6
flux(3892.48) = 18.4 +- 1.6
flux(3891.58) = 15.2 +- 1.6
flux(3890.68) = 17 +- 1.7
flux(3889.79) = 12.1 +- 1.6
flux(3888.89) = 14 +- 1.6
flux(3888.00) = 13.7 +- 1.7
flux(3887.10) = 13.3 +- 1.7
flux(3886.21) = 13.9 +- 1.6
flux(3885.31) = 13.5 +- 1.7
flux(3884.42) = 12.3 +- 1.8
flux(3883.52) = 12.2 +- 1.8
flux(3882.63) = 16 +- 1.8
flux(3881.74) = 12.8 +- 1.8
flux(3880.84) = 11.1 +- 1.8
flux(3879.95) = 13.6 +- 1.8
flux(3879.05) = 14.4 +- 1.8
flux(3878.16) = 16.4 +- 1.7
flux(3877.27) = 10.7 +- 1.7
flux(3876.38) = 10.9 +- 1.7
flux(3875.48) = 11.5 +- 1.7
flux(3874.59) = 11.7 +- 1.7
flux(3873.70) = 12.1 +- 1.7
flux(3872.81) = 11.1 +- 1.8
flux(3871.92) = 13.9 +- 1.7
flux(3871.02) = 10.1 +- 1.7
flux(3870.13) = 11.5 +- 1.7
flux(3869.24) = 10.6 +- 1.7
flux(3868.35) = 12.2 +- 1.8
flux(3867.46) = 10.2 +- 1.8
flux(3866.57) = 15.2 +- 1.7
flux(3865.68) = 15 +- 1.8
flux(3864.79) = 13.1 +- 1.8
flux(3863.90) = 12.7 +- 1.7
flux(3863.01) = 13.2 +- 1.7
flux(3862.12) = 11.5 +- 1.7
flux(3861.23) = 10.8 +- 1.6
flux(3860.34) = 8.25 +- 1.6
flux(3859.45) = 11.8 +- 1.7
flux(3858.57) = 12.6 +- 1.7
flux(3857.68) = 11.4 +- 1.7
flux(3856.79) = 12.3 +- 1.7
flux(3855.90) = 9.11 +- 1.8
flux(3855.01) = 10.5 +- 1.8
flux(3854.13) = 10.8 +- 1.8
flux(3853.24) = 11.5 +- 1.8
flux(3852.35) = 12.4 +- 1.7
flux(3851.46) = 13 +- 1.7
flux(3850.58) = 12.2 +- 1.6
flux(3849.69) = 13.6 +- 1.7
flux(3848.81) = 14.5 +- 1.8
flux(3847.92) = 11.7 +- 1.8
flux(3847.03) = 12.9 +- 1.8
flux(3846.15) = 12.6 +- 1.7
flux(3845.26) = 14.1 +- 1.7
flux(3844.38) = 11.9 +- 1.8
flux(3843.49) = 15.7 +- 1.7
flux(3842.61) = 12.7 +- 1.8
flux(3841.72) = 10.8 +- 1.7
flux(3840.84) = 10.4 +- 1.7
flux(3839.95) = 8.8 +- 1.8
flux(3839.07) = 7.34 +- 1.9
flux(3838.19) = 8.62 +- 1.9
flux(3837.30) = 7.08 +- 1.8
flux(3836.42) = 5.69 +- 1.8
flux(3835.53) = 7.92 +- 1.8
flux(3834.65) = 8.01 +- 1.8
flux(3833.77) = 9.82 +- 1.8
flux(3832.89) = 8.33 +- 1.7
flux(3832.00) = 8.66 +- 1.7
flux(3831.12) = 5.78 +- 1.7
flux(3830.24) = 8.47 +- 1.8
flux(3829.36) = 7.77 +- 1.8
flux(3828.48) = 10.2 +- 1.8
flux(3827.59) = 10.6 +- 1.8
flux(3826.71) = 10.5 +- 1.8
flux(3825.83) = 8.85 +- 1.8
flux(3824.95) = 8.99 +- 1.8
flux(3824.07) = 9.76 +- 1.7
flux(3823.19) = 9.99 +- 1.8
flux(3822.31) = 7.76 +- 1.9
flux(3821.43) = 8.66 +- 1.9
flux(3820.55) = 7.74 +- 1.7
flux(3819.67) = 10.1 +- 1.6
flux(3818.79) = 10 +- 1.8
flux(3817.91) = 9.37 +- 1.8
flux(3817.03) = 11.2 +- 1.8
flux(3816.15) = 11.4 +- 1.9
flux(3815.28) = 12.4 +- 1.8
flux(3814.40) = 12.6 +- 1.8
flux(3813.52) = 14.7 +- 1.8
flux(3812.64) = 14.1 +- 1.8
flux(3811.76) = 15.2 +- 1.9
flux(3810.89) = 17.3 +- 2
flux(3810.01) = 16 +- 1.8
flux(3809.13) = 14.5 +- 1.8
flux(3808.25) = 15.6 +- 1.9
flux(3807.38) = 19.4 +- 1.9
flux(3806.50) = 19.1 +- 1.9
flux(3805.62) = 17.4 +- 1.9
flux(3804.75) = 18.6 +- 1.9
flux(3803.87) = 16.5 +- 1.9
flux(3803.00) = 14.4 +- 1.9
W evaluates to 8.08 Ang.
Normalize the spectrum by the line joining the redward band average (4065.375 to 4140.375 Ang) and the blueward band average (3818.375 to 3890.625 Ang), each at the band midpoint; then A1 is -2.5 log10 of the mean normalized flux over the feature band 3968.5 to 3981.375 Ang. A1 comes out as 0.32 mag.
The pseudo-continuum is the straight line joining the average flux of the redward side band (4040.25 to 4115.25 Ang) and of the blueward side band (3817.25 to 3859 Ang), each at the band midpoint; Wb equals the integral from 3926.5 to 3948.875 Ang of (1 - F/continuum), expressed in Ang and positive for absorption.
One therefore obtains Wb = 7.6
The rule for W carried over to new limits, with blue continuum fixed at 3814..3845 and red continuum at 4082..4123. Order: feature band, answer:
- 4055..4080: -0.62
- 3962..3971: 4.38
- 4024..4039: -3.29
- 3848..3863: -0.81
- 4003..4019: -4.04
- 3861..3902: -4.86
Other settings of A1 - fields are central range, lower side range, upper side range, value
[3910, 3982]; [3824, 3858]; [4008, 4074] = 0.28 mag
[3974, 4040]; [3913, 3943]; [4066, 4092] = -0.22 mag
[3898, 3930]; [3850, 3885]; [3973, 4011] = -0.09 mag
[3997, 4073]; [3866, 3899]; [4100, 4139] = -0.21 mag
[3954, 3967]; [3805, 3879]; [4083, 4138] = 0.23 mag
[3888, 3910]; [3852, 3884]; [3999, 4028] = -0.17 mag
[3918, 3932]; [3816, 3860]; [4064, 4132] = 0.15 mag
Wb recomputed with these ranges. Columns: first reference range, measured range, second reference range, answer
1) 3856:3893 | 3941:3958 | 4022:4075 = 1.0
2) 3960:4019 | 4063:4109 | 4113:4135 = -2.2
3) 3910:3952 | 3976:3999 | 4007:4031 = 0.0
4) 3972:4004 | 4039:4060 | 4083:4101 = -0.4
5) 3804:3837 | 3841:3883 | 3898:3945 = 1.5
